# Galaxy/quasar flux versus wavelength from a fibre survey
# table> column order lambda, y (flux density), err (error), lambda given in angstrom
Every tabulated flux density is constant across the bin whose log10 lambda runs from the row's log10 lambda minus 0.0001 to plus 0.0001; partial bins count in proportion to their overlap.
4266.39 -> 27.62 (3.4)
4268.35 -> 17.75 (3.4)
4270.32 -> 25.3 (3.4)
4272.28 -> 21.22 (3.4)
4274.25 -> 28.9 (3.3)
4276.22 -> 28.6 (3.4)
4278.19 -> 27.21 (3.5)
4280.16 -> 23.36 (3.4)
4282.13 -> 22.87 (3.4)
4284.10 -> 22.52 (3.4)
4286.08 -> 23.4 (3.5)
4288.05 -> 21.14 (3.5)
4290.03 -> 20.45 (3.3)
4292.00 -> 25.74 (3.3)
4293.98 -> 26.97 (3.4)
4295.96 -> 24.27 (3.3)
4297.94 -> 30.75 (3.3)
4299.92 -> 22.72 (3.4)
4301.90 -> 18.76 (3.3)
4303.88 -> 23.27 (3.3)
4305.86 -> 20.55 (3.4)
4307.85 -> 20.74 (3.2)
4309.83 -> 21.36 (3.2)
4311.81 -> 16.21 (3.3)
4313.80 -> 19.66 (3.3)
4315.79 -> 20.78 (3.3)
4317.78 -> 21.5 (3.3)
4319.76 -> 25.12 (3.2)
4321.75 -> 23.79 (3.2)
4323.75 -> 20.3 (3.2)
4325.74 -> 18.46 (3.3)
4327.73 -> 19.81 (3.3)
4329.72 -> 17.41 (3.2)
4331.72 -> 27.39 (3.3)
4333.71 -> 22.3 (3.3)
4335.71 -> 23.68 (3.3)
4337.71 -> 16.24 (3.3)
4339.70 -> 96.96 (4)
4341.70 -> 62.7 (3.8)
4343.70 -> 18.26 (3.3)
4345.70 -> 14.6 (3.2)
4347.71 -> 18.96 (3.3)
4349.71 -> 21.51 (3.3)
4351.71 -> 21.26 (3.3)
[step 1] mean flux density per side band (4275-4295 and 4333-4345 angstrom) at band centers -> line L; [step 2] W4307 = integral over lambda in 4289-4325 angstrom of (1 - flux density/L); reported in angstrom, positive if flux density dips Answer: 9.31 angstrom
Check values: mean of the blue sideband 24.3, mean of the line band 22.4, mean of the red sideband 39.8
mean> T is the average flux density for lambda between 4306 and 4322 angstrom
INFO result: 21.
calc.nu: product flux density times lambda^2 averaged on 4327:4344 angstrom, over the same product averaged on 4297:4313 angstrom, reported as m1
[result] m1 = 1.62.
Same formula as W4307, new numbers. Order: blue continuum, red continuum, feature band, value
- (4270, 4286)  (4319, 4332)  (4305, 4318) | 1.4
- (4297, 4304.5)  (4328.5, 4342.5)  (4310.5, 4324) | 4.1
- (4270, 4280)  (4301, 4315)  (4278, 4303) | -0.6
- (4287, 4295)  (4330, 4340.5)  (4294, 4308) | 1.4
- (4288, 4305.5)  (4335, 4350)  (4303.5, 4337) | 9.3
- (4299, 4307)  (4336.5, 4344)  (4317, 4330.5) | 5.9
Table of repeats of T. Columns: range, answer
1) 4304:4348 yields 25.8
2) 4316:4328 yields 21.6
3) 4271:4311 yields 23.7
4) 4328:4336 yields 22.3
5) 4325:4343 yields 33.9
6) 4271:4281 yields 25.9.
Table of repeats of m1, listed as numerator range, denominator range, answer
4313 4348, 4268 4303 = 1.16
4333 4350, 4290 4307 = 1.43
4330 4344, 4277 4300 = 1.60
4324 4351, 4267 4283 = 1.21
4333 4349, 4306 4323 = 1.64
